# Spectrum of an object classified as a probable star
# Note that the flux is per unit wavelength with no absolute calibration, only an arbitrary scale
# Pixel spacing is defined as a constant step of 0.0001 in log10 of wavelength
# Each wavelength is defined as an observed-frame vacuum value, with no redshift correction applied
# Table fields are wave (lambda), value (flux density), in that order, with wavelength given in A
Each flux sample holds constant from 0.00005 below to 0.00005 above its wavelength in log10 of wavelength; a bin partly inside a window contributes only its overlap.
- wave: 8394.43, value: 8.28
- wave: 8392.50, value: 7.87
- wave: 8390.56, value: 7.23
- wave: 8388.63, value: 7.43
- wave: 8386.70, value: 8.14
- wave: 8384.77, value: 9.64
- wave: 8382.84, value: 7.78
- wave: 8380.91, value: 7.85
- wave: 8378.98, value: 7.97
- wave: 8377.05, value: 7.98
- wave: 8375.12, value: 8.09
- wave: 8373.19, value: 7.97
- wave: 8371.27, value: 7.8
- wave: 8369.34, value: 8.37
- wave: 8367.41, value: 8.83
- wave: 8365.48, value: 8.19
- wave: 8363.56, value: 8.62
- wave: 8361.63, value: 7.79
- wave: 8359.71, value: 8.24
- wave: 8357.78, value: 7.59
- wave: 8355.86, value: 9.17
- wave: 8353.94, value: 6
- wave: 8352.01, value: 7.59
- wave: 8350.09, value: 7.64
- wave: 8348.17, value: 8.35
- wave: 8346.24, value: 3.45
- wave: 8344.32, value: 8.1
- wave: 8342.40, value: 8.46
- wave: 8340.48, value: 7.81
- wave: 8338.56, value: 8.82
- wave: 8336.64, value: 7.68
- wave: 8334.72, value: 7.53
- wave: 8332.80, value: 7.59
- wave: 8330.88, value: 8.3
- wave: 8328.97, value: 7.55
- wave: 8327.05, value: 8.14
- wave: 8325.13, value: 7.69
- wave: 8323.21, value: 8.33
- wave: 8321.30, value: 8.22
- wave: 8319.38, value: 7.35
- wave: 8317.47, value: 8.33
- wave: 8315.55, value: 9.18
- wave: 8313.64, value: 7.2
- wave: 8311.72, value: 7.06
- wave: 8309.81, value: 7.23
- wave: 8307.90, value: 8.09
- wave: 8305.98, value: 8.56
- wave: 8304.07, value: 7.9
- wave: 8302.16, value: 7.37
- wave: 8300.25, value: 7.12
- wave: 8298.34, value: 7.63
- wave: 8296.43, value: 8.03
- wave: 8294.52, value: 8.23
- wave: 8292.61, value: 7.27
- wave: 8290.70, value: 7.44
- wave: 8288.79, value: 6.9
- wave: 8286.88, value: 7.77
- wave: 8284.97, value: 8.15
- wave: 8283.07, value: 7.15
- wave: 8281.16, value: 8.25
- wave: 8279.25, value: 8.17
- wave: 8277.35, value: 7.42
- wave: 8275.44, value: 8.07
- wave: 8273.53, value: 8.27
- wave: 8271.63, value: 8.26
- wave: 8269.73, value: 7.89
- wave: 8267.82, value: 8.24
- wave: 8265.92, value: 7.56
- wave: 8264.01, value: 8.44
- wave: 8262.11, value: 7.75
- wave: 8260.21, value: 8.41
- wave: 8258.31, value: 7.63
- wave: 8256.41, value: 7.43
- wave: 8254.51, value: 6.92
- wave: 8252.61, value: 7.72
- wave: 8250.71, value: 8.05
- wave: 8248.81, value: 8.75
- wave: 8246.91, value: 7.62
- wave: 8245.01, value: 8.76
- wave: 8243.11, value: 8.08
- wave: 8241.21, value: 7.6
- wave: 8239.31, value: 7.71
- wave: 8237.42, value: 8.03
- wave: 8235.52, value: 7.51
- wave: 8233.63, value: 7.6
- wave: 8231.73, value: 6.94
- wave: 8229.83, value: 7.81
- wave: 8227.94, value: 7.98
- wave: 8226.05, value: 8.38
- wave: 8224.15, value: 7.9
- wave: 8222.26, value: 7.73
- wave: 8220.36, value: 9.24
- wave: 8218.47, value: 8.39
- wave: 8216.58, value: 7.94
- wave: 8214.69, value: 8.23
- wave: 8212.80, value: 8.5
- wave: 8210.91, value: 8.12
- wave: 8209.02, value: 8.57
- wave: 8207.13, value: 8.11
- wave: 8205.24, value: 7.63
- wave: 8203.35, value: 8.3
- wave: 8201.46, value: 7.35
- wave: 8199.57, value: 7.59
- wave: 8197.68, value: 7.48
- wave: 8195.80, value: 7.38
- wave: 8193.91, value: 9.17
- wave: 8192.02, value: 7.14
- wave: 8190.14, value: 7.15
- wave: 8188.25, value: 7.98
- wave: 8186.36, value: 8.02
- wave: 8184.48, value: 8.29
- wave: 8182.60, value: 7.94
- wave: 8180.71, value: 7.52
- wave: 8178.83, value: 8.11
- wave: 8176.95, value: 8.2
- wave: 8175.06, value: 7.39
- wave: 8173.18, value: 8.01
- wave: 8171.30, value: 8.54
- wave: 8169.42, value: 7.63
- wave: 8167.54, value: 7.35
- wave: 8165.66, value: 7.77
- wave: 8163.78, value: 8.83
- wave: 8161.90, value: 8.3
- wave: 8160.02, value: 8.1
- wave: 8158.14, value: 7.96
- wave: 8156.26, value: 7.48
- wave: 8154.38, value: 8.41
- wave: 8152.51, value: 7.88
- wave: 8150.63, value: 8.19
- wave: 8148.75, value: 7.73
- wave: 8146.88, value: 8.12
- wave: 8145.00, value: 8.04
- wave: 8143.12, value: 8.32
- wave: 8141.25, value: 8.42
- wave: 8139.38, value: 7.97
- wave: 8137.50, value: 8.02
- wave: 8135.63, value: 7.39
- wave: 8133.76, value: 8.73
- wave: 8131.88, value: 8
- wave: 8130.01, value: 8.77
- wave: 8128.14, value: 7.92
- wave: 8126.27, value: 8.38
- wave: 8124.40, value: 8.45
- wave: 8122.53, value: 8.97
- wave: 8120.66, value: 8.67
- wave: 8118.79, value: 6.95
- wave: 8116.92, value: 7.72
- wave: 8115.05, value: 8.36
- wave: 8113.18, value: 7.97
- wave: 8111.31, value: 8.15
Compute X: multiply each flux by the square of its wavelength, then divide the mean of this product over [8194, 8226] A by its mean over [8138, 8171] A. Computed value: 1.02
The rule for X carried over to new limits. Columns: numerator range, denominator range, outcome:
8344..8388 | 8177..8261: 1.03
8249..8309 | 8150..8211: 1.01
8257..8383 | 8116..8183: 1.01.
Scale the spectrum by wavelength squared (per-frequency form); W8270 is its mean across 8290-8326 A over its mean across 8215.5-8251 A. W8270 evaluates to 1.0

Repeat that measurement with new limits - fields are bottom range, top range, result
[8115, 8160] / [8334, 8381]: 1.02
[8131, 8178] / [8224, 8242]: 0.98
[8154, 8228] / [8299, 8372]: 1.01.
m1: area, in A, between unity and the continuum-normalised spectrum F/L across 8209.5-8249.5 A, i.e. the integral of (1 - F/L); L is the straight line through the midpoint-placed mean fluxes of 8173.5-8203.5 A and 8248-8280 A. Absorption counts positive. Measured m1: -0.8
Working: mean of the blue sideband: 7.8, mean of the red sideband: 7.94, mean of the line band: 8.04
